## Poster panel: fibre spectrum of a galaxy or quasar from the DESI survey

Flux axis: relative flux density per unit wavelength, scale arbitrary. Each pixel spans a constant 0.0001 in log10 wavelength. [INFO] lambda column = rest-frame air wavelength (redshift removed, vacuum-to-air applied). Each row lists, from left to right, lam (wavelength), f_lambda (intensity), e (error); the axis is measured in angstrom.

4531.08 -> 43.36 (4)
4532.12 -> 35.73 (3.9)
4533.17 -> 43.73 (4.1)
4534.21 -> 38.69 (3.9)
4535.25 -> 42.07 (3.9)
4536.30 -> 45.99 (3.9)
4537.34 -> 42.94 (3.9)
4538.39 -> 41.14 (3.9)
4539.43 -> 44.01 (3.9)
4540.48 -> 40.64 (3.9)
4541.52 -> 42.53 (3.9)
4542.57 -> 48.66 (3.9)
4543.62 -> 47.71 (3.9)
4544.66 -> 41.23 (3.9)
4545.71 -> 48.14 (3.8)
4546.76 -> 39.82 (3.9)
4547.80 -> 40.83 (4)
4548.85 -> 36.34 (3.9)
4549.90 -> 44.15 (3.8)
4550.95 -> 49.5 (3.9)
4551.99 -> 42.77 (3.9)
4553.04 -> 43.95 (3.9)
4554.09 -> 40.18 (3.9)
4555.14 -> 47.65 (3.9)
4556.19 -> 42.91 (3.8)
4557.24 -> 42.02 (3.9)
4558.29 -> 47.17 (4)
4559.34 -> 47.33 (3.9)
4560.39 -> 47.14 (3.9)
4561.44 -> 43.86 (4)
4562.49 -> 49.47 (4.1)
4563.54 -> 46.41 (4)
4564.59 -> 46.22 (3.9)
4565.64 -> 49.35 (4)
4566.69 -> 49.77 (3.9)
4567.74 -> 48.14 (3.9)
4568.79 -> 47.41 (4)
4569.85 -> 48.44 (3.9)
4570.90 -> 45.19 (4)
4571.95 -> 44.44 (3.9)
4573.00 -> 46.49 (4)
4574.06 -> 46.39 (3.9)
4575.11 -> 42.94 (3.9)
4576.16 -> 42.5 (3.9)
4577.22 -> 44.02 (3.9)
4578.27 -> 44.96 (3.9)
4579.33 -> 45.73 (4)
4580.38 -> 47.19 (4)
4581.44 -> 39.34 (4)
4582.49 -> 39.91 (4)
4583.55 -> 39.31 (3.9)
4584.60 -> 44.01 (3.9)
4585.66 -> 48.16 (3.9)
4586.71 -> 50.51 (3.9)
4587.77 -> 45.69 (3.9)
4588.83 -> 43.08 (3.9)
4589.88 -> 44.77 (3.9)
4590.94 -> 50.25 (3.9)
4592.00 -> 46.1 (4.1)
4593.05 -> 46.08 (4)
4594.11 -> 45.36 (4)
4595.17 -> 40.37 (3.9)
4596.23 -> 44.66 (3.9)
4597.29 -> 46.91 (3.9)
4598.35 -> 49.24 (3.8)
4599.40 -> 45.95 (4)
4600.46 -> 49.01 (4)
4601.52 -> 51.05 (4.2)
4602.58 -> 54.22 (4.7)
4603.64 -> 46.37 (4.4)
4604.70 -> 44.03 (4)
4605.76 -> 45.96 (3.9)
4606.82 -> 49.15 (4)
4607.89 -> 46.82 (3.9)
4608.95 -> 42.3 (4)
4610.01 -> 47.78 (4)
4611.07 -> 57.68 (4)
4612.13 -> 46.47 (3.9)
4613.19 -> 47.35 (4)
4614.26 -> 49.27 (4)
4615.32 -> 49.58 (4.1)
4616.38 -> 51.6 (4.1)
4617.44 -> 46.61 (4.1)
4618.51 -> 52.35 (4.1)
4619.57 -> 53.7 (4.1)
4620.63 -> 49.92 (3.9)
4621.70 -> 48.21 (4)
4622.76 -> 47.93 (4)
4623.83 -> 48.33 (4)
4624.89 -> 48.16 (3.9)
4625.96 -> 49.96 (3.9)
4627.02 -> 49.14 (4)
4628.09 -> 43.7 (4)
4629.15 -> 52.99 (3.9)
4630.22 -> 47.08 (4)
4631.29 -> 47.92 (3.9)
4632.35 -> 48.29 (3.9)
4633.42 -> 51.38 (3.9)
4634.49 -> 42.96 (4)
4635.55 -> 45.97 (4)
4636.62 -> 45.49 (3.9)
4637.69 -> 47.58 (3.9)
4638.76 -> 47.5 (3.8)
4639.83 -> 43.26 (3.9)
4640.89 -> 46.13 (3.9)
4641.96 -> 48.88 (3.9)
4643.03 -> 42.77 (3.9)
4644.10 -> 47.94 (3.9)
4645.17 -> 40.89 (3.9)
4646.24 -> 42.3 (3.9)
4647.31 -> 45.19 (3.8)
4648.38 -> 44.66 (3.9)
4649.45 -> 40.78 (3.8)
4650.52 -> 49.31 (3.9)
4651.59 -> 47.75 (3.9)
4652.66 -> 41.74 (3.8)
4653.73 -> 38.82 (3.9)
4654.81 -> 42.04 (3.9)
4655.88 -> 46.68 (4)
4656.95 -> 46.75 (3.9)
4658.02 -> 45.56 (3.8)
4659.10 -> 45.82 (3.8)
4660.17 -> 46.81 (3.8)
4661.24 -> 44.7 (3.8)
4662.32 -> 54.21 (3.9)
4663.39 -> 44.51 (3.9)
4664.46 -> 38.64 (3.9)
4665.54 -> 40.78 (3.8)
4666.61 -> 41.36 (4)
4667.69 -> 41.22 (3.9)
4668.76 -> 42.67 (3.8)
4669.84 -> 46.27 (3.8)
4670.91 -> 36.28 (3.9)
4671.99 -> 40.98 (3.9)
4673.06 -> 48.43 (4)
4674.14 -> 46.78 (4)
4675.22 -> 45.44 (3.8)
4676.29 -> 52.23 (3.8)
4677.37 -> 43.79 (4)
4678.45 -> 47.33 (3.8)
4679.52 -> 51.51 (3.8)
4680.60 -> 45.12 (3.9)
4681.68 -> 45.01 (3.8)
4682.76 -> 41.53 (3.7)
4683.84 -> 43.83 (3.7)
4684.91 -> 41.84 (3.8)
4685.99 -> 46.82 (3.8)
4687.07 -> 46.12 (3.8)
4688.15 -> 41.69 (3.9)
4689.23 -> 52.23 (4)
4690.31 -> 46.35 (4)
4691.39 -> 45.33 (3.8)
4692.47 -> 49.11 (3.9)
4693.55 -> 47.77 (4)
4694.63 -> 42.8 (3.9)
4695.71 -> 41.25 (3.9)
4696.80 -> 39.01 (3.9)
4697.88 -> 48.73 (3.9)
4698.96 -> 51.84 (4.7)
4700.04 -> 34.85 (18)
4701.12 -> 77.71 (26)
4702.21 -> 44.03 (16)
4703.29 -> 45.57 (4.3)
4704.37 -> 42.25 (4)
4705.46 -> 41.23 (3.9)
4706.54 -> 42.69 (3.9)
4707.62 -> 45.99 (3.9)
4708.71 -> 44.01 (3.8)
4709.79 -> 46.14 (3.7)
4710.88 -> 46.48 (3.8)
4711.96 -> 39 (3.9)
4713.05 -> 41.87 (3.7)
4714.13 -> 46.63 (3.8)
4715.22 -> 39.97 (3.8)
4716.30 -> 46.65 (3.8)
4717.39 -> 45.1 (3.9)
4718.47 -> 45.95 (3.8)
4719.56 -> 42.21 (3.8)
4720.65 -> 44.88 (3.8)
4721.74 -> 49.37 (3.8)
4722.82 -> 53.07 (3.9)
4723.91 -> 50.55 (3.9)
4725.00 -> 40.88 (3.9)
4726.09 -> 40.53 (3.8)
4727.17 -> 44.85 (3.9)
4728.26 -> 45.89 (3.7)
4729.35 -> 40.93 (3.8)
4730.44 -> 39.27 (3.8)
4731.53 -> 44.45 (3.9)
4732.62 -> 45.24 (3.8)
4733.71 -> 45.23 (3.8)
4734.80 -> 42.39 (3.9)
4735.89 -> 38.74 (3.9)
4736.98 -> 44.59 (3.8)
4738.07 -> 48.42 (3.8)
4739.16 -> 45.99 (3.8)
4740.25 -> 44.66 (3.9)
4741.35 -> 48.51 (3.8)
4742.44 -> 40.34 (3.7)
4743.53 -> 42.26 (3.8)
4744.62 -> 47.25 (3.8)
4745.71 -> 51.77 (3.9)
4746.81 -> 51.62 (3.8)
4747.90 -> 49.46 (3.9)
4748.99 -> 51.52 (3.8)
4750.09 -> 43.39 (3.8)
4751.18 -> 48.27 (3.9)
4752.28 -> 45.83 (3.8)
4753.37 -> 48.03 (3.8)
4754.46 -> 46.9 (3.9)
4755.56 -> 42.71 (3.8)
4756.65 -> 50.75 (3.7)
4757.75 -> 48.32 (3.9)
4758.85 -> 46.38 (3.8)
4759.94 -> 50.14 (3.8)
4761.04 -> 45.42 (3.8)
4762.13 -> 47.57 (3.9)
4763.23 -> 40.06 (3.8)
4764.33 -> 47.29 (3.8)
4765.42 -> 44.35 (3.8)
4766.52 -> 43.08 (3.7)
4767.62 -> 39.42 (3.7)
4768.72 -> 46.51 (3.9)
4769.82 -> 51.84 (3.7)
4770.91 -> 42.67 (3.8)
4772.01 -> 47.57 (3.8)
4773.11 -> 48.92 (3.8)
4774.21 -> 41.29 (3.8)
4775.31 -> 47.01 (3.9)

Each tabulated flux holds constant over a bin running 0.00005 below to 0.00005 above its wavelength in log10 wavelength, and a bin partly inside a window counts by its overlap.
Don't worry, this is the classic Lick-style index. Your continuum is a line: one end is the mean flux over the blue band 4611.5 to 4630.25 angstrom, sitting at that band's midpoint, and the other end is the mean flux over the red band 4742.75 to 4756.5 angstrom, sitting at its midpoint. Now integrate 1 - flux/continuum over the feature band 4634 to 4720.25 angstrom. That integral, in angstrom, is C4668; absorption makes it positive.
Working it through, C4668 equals 5.89 angstrom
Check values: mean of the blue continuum 49.1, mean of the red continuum 47.4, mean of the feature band 45.1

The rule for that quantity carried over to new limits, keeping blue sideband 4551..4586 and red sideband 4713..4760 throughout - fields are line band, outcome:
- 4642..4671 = 0.9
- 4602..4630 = -2.1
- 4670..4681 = -0.1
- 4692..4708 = -0.2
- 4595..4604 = -0.5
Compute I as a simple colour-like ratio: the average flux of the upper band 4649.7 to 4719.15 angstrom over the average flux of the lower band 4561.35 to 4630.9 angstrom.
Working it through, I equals 0.96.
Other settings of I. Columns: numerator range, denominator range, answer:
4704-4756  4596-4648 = 0.95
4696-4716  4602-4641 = 0.94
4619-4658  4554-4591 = 1.02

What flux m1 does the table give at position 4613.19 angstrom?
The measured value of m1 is 47.35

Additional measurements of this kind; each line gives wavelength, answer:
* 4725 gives 40.88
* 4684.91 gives 41.84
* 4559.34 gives 47.33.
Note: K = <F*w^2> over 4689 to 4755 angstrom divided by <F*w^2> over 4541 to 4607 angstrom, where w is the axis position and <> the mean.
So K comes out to 1.07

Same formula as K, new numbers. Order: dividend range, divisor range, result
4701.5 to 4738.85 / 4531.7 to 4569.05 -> 1.08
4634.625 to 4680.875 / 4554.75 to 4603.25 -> 1.01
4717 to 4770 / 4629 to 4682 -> 1.05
